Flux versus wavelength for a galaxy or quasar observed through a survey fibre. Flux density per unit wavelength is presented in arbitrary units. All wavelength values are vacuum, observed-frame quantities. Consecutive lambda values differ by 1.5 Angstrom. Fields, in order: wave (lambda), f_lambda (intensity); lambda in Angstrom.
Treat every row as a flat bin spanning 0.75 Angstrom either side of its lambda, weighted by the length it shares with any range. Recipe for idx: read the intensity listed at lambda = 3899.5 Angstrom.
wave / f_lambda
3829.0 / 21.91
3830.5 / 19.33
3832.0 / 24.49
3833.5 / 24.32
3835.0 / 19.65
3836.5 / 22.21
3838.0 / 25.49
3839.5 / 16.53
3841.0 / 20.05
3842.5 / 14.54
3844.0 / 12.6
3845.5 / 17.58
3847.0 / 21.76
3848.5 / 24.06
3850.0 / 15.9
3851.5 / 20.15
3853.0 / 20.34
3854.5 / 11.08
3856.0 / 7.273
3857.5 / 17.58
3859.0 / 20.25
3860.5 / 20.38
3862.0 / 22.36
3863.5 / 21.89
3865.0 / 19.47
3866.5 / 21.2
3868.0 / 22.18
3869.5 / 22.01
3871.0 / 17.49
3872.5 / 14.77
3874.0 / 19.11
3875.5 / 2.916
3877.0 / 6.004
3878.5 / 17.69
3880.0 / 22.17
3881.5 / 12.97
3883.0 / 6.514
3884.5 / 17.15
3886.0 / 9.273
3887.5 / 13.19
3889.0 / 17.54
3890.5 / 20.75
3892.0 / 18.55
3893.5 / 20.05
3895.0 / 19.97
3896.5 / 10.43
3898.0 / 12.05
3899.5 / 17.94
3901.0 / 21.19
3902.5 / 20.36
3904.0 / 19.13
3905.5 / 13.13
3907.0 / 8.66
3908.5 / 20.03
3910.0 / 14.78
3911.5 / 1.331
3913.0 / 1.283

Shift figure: 17.94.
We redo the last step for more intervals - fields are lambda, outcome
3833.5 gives 24.32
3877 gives 6.004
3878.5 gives 17.69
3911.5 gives 1.331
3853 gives 20.34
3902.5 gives 20.36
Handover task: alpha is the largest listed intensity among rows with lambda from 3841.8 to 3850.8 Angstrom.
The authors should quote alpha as 24.06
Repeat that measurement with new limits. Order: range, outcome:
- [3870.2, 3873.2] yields 17.49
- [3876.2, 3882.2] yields 22.17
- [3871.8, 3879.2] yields 19.11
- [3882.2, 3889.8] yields 17.54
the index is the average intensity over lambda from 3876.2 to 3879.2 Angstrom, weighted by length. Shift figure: 11.6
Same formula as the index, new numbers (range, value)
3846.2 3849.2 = 22.8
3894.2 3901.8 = 16.4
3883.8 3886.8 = 13.1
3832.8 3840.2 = 21.7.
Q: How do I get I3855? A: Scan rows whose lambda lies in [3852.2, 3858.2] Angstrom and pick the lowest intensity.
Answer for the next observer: 7.273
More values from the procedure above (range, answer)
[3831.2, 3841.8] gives 16.53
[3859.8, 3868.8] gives 19.47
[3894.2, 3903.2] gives 10.43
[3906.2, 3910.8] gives 8.66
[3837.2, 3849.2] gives 12.6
